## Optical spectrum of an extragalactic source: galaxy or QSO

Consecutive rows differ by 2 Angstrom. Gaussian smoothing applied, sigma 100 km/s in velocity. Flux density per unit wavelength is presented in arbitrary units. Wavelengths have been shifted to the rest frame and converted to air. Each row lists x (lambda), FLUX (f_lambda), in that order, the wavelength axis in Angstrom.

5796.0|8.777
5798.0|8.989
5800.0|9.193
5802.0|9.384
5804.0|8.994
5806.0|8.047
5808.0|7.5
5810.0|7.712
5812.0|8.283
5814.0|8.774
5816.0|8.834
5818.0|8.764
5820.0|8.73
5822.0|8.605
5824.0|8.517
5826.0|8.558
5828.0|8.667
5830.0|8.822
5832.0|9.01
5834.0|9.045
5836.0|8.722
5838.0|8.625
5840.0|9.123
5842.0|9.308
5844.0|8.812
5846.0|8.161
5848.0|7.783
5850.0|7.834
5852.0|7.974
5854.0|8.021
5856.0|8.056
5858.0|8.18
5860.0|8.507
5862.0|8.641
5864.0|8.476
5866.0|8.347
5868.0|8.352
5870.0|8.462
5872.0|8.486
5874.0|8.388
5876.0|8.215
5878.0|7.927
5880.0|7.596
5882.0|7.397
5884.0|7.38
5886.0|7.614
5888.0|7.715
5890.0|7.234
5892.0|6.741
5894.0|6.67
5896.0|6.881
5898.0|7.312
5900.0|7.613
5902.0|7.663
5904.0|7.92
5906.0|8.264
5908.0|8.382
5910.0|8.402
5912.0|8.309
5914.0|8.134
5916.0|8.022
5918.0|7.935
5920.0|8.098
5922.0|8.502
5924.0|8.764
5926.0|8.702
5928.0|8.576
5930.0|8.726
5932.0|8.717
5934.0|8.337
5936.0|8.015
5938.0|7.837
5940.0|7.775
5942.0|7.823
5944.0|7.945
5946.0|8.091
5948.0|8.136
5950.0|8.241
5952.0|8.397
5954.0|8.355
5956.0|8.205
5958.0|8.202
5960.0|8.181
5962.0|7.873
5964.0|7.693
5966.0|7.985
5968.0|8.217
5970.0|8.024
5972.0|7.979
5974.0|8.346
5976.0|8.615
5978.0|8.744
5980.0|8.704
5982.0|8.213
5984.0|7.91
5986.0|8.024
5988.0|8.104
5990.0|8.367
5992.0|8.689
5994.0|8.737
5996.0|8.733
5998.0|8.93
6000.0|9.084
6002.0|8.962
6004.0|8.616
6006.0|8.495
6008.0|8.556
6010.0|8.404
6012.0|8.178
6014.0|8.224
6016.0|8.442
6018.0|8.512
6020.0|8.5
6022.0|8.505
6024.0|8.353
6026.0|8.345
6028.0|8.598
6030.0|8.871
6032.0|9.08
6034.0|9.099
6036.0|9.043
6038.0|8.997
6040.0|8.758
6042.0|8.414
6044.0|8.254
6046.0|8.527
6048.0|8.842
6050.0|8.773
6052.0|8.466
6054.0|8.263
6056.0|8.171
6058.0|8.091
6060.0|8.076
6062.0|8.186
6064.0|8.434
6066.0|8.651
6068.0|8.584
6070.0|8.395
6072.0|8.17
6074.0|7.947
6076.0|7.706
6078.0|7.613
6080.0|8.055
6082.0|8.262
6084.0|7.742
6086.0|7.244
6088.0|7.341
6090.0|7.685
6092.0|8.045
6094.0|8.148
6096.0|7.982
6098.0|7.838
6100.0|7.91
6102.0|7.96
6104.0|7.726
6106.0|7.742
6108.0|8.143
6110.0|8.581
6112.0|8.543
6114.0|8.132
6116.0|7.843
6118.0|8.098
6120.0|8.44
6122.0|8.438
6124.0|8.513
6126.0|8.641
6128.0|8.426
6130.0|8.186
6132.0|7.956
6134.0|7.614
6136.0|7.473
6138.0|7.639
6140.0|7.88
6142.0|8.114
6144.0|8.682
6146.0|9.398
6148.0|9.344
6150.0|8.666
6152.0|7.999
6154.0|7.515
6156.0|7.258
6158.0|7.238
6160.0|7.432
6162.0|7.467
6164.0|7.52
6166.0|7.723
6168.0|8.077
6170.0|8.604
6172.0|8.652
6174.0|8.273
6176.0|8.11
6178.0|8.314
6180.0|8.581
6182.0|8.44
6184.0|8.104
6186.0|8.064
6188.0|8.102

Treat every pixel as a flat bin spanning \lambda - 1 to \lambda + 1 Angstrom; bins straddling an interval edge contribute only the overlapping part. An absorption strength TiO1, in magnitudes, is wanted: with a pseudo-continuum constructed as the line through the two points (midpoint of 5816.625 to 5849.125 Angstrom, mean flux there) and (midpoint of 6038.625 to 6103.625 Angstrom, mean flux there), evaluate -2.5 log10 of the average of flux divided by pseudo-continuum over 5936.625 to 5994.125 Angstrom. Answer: 0.03 mag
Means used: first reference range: 8.7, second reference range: 8.14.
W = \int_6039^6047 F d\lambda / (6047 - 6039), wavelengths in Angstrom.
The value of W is 8.49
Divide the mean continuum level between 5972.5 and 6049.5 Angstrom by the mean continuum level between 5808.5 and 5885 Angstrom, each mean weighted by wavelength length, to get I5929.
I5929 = 1.0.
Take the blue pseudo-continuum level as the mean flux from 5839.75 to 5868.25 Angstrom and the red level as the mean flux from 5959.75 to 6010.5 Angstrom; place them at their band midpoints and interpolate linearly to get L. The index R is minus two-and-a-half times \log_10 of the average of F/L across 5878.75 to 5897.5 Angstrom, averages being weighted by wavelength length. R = 0.15 mag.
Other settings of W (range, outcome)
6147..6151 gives 9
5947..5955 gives 8.28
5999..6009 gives 8.74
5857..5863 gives 8.44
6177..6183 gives 8.45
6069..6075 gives 8.17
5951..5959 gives 8.29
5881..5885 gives 7.39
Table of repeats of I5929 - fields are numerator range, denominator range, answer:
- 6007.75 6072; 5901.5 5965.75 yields 1.04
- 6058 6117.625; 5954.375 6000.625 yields 0.96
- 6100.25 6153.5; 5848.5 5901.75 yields 1.05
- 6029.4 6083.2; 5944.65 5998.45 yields 1.02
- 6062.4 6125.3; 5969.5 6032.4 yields 0.95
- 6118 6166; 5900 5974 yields 0.99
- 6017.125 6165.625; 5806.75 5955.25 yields 1.00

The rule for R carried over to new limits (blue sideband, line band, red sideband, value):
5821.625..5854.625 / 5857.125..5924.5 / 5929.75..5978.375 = 0.06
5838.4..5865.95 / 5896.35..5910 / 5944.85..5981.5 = 0.06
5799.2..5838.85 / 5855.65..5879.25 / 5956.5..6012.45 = 0.03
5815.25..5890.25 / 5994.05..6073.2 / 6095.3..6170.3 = -0.05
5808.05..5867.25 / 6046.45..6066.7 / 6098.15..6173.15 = -0.03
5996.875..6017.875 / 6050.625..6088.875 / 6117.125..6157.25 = 0.04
